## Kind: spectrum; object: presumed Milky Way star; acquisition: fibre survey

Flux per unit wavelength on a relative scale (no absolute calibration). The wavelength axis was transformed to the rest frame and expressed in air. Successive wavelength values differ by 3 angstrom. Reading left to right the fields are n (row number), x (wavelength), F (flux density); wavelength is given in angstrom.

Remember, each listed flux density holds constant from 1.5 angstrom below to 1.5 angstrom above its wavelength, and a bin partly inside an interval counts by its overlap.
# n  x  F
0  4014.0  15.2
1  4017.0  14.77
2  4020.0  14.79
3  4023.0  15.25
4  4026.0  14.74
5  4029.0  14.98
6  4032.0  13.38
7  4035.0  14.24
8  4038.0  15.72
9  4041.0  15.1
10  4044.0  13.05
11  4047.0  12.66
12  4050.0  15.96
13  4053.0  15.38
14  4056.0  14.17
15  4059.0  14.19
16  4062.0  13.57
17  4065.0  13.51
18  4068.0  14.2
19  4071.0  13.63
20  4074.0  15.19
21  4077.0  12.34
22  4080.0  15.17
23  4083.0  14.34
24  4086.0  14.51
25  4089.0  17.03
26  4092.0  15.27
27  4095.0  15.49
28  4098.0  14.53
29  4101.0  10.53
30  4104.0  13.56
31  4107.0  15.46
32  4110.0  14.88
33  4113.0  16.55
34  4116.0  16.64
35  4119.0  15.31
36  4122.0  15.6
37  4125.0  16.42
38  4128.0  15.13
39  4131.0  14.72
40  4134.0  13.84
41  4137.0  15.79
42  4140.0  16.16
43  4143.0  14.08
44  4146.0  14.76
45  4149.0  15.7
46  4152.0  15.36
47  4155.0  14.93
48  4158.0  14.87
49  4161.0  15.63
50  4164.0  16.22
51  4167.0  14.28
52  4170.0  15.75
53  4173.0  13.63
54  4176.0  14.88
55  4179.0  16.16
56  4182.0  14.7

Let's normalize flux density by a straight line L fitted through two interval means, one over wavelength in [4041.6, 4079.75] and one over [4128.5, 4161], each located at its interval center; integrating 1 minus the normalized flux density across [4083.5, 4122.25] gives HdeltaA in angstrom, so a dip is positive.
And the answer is -1.2 angstrom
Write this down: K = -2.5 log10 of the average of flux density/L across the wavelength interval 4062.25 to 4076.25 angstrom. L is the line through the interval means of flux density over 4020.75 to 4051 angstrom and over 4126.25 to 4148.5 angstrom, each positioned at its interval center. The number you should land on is 0.050 mag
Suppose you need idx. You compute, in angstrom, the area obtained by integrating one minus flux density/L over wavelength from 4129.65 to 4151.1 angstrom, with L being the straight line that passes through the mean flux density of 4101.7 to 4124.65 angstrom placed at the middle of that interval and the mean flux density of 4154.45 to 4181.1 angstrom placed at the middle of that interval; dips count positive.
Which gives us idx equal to 0.3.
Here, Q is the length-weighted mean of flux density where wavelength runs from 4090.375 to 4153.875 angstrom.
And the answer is 15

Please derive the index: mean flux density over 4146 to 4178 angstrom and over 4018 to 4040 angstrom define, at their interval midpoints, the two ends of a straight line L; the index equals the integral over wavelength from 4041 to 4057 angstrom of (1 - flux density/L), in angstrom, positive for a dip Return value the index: 0.5 angstrom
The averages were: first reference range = 14.7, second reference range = 15.1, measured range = 14.3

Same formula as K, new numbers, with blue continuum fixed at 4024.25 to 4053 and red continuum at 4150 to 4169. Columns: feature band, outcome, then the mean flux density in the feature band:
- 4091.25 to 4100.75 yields 0.03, 14.5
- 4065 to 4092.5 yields 0.01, 14.5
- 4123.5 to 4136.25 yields 0.00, 15.1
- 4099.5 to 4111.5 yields 0.10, 13.6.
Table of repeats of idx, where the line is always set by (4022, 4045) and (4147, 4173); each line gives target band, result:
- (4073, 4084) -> 0.4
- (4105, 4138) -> -0.9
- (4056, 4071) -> 0.9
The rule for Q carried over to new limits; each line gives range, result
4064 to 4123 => 14.7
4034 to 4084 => 14.3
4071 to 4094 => 14.8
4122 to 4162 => 15.2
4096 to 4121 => 14.7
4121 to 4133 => 15.4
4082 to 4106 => 14.4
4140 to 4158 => 15.1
